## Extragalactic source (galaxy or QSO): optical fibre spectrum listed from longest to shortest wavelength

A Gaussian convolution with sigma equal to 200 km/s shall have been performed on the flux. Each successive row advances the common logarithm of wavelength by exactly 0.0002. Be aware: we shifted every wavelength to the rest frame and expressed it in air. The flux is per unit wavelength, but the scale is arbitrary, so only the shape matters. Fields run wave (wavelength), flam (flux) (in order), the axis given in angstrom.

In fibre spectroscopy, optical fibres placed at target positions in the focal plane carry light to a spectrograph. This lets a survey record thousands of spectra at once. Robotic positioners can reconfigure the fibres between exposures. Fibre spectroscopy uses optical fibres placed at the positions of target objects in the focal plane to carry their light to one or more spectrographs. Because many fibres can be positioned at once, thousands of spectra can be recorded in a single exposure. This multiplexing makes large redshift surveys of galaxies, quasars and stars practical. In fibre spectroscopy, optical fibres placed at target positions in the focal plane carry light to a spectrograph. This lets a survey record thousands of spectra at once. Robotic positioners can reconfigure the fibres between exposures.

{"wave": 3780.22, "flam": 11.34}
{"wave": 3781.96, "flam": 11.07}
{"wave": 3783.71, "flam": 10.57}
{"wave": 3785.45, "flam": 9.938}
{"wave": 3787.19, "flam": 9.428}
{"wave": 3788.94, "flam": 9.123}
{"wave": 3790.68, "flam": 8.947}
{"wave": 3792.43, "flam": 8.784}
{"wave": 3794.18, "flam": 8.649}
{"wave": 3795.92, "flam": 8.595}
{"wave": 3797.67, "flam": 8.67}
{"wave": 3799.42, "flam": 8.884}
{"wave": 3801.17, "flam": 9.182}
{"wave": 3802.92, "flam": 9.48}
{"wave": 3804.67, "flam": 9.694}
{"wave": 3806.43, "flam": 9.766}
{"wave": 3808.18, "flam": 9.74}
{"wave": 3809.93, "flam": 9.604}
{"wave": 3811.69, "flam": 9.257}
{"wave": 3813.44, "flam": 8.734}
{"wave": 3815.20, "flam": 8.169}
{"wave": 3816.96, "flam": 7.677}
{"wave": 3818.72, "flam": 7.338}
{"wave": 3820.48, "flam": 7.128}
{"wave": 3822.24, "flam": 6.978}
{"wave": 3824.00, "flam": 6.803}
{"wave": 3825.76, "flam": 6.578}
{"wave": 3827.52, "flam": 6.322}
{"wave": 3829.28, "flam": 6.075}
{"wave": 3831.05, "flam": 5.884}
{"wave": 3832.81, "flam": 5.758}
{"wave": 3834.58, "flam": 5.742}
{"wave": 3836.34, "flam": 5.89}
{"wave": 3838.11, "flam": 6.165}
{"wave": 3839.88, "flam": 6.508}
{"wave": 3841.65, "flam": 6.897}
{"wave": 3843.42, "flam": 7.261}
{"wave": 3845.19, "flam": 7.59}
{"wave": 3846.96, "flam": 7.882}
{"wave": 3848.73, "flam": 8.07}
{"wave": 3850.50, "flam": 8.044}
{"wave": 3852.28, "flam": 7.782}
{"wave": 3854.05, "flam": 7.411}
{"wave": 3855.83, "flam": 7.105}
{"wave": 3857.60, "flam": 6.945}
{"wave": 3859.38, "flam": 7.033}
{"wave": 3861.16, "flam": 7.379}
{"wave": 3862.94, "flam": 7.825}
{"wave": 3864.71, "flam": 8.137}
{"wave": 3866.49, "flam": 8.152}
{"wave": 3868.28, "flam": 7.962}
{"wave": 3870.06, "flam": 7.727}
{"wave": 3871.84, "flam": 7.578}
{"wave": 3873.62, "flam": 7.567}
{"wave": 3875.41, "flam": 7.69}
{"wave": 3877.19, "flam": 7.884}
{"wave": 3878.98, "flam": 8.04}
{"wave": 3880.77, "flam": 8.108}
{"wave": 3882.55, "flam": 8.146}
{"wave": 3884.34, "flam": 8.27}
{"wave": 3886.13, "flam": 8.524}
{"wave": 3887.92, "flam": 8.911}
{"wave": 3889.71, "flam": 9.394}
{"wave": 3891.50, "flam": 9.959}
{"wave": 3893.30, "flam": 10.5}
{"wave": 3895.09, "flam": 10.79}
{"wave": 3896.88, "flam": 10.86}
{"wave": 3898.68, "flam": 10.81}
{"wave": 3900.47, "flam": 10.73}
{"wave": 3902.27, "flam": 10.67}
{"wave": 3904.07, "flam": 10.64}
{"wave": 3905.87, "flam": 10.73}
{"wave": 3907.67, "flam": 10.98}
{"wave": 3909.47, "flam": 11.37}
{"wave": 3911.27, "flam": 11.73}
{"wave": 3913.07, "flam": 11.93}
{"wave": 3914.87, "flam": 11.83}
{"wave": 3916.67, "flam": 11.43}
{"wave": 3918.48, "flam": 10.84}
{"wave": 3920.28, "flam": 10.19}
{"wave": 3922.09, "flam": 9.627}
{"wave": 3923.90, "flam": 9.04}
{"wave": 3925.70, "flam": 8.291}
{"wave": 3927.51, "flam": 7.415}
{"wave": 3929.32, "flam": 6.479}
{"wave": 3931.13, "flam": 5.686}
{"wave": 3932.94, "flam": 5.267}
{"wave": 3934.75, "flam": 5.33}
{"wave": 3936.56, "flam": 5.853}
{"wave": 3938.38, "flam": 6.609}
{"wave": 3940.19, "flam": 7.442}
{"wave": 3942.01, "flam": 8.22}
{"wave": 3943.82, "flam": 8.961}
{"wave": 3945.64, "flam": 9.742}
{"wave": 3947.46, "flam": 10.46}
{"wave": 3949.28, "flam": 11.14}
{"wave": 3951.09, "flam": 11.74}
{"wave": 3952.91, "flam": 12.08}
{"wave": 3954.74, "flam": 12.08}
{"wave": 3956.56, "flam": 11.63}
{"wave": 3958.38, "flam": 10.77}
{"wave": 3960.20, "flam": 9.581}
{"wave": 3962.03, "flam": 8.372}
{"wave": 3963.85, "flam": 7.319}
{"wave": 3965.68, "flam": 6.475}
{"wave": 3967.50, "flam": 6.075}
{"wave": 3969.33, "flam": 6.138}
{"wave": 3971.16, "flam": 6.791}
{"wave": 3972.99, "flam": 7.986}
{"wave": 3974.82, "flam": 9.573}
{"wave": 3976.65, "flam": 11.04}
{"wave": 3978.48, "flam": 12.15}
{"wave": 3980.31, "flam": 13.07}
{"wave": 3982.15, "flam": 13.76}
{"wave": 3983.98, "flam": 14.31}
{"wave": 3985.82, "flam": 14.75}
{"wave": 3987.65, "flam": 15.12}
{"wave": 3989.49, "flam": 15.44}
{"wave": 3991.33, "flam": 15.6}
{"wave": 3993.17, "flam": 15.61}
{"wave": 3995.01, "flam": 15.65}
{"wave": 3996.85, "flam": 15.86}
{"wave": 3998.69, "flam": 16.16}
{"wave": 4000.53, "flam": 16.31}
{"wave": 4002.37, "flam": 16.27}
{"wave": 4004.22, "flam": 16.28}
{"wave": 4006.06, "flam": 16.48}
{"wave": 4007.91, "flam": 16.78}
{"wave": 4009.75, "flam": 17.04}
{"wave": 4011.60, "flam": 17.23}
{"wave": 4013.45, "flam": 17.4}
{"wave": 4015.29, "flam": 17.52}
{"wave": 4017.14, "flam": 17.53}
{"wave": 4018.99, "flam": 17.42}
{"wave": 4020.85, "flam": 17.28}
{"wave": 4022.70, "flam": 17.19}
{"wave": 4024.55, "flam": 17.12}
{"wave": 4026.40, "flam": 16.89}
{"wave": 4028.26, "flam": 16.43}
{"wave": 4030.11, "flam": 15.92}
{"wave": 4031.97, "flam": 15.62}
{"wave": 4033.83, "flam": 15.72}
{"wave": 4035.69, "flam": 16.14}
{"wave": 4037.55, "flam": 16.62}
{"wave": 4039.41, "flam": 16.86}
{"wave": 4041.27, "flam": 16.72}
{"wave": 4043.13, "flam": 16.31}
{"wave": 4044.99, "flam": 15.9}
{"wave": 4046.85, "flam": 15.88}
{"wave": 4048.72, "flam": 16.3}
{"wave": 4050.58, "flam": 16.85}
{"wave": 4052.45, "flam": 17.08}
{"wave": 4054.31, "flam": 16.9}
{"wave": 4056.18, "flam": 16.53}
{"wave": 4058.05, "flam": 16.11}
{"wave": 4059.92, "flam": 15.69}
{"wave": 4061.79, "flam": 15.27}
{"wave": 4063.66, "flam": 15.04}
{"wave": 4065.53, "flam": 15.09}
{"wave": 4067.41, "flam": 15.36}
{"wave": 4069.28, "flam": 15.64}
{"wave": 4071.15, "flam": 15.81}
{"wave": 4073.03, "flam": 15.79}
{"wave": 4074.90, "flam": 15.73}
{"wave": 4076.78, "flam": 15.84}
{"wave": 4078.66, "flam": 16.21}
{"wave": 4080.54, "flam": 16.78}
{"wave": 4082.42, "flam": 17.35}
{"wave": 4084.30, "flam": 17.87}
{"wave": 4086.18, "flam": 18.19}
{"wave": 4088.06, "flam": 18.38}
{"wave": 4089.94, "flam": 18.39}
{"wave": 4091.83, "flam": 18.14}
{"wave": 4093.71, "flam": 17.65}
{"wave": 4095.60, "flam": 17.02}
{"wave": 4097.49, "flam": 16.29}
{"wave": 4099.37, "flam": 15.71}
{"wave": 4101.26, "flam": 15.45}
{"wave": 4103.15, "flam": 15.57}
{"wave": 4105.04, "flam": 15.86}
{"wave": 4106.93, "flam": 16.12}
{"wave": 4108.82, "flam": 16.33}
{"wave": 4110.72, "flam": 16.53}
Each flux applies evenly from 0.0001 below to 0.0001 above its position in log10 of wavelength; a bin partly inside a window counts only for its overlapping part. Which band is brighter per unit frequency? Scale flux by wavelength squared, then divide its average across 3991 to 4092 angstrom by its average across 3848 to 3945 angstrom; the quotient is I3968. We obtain 2.04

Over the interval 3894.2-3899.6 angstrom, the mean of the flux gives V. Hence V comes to 10.8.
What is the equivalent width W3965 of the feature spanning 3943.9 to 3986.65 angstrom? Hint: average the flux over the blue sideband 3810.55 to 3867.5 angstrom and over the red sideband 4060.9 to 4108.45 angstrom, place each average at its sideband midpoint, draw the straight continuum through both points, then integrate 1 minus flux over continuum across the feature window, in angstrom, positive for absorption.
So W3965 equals 6.0 angstrom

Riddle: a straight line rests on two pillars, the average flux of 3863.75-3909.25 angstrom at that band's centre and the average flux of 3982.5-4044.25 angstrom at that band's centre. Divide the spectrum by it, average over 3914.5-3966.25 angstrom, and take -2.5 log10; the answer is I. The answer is 0.33 mag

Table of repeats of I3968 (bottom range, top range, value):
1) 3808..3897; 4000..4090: 2.35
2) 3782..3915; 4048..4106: 2.16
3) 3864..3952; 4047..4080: 1.90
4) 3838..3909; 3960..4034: 1.76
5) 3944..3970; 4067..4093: 1.88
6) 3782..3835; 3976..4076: 2.15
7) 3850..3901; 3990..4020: 2.09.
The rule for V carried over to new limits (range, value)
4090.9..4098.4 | 17.3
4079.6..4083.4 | 17.1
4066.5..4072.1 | 15.6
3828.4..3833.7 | 5.9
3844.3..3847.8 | 7.74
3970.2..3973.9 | 7.37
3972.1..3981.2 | 10.8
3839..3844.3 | 6.89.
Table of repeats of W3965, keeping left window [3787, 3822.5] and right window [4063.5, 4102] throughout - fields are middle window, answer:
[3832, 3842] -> 3.7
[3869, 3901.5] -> 6.1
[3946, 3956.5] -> 1.2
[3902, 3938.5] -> 8.5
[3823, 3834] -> 3.7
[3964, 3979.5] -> 6.0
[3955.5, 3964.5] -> 2.4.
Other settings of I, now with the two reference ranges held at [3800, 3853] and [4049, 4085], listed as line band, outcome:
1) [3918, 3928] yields 0.19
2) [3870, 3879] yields 0.20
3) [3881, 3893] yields 0.10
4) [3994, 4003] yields -0.17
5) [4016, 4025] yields -0.19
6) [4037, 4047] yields -0.08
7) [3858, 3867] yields 0.16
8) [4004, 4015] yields -0.20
